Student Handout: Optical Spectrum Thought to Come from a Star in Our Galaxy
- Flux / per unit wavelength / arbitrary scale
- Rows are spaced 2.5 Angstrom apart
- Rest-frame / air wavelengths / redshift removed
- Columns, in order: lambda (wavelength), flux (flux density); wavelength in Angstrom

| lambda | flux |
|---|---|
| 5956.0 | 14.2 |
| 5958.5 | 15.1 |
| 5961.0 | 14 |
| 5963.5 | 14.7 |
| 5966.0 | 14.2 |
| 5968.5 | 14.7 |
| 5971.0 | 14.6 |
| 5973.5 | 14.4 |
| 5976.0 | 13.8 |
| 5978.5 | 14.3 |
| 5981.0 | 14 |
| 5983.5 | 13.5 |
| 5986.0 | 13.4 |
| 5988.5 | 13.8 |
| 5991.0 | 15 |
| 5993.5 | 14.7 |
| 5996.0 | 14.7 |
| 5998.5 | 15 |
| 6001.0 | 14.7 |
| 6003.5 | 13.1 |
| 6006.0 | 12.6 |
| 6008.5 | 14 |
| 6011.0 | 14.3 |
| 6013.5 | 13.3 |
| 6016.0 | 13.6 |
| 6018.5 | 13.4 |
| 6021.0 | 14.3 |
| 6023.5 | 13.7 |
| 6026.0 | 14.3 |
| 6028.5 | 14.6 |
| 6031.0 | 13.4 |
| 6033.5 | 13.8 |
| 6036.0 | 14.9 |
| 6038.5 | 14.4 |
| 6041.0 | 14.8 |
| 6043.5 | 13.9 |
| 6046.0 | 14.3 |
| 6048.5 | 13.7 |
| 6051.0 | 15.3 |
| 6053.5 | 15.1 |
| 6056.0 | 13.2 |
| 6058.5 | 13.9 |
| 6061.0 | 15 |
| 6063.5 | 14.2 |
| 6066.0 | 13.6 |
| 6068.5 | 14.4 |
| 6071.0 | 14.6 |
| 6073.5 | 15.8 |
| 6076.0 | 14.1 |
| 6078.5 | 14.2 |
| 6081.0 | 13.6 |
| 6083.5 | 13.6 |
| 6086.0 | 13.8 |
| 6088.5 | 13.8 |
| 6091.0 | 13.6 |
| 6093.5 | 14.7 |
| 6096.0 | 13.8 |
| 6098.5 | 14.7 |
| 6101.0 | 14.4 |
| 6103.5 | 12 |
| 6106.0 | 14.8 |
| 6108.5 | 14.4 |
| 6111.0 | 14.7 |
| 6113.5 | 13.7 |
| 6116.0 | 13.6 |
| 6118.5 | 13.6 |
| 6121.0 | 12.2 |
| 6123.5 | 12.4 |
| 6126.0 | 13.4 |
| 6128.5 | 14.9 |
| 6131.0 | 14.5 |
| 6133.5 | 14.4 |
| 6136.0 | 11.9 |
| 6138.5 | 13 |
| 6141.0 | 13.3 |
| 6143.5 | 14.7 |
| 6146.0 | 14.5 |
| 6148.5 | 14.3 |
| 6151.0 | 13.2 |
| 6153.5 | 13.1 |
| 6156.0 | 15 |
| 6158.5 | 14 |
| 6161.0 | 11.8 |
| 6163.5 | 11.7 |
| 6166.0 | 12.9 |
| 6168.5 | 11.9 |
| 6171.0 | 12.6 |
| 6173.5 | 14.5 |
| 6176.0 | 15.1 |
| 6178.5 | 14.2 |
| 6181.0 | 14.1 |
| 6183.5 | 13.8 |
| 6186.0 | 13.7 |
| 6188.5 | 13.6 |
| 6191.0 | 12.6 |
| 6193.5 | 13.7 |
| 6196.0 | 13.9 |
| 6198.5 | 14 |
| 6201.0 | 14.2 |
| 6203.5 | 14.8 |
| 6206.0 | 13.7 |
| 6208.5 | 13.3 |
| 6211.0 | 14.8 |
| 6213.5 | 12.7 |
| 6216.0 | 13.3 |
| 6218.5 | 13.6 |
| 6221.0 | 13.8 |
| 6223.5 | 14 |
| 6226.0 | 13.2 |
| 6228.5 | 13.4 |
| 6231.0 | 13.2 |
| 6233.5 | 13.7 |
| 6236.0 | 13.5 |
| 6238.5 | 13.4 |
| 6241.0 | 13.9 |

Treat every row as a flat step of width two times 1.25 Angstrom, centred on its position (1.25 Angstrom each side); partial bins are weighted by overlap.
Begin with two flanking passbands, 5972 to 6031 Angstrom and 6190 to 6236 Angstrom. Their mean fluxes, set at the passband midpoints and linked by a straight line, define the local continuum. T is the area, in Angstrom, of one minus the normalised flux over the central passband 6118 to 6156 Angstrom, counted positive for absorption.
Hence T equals 0.50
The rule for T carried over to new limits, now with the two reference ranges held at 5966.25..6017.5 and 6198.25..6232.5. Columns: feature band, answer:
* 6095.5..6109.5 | -0.13 Angstrom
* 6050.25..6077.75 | -0.98 Angstrom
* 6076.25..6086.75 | 0.07 Angstrom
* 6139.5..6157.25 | -0.24 Angstrom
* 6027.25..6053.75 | -0.68 Angstrom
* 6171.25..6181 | -0.40 Angstrom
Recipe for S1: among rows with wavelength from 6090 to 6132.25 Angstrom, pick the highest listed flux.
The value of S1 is 14.9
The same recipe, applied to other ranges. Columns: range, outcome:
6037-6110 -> 15.8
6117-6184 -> 15.1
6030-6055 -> 15.3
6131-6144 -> 14.7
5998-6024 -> 15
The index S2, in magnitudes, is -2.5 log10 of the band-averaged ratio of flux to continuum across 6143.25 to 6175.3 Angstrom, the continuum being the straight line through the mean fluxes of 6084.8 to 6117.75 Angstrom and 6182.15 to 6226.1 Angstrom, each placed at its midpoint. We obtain 0.04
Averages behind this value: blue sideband 14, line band 13.4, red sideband 13.7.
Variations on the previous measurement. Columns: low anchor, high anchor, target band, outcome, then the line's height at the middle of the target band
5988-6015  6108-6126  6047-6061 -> -0.04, 13.8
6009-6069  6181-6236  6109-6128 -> 0.04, 13.9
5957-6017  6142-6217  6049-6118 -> -0.02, 13.9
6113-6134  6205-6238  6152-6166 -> 0.04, 13.6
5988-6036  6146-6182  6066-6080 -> -0.05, 13.8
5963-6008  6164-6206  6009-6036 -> 0.01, 14.1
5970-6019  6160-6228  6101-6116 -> -0.01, 13.7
